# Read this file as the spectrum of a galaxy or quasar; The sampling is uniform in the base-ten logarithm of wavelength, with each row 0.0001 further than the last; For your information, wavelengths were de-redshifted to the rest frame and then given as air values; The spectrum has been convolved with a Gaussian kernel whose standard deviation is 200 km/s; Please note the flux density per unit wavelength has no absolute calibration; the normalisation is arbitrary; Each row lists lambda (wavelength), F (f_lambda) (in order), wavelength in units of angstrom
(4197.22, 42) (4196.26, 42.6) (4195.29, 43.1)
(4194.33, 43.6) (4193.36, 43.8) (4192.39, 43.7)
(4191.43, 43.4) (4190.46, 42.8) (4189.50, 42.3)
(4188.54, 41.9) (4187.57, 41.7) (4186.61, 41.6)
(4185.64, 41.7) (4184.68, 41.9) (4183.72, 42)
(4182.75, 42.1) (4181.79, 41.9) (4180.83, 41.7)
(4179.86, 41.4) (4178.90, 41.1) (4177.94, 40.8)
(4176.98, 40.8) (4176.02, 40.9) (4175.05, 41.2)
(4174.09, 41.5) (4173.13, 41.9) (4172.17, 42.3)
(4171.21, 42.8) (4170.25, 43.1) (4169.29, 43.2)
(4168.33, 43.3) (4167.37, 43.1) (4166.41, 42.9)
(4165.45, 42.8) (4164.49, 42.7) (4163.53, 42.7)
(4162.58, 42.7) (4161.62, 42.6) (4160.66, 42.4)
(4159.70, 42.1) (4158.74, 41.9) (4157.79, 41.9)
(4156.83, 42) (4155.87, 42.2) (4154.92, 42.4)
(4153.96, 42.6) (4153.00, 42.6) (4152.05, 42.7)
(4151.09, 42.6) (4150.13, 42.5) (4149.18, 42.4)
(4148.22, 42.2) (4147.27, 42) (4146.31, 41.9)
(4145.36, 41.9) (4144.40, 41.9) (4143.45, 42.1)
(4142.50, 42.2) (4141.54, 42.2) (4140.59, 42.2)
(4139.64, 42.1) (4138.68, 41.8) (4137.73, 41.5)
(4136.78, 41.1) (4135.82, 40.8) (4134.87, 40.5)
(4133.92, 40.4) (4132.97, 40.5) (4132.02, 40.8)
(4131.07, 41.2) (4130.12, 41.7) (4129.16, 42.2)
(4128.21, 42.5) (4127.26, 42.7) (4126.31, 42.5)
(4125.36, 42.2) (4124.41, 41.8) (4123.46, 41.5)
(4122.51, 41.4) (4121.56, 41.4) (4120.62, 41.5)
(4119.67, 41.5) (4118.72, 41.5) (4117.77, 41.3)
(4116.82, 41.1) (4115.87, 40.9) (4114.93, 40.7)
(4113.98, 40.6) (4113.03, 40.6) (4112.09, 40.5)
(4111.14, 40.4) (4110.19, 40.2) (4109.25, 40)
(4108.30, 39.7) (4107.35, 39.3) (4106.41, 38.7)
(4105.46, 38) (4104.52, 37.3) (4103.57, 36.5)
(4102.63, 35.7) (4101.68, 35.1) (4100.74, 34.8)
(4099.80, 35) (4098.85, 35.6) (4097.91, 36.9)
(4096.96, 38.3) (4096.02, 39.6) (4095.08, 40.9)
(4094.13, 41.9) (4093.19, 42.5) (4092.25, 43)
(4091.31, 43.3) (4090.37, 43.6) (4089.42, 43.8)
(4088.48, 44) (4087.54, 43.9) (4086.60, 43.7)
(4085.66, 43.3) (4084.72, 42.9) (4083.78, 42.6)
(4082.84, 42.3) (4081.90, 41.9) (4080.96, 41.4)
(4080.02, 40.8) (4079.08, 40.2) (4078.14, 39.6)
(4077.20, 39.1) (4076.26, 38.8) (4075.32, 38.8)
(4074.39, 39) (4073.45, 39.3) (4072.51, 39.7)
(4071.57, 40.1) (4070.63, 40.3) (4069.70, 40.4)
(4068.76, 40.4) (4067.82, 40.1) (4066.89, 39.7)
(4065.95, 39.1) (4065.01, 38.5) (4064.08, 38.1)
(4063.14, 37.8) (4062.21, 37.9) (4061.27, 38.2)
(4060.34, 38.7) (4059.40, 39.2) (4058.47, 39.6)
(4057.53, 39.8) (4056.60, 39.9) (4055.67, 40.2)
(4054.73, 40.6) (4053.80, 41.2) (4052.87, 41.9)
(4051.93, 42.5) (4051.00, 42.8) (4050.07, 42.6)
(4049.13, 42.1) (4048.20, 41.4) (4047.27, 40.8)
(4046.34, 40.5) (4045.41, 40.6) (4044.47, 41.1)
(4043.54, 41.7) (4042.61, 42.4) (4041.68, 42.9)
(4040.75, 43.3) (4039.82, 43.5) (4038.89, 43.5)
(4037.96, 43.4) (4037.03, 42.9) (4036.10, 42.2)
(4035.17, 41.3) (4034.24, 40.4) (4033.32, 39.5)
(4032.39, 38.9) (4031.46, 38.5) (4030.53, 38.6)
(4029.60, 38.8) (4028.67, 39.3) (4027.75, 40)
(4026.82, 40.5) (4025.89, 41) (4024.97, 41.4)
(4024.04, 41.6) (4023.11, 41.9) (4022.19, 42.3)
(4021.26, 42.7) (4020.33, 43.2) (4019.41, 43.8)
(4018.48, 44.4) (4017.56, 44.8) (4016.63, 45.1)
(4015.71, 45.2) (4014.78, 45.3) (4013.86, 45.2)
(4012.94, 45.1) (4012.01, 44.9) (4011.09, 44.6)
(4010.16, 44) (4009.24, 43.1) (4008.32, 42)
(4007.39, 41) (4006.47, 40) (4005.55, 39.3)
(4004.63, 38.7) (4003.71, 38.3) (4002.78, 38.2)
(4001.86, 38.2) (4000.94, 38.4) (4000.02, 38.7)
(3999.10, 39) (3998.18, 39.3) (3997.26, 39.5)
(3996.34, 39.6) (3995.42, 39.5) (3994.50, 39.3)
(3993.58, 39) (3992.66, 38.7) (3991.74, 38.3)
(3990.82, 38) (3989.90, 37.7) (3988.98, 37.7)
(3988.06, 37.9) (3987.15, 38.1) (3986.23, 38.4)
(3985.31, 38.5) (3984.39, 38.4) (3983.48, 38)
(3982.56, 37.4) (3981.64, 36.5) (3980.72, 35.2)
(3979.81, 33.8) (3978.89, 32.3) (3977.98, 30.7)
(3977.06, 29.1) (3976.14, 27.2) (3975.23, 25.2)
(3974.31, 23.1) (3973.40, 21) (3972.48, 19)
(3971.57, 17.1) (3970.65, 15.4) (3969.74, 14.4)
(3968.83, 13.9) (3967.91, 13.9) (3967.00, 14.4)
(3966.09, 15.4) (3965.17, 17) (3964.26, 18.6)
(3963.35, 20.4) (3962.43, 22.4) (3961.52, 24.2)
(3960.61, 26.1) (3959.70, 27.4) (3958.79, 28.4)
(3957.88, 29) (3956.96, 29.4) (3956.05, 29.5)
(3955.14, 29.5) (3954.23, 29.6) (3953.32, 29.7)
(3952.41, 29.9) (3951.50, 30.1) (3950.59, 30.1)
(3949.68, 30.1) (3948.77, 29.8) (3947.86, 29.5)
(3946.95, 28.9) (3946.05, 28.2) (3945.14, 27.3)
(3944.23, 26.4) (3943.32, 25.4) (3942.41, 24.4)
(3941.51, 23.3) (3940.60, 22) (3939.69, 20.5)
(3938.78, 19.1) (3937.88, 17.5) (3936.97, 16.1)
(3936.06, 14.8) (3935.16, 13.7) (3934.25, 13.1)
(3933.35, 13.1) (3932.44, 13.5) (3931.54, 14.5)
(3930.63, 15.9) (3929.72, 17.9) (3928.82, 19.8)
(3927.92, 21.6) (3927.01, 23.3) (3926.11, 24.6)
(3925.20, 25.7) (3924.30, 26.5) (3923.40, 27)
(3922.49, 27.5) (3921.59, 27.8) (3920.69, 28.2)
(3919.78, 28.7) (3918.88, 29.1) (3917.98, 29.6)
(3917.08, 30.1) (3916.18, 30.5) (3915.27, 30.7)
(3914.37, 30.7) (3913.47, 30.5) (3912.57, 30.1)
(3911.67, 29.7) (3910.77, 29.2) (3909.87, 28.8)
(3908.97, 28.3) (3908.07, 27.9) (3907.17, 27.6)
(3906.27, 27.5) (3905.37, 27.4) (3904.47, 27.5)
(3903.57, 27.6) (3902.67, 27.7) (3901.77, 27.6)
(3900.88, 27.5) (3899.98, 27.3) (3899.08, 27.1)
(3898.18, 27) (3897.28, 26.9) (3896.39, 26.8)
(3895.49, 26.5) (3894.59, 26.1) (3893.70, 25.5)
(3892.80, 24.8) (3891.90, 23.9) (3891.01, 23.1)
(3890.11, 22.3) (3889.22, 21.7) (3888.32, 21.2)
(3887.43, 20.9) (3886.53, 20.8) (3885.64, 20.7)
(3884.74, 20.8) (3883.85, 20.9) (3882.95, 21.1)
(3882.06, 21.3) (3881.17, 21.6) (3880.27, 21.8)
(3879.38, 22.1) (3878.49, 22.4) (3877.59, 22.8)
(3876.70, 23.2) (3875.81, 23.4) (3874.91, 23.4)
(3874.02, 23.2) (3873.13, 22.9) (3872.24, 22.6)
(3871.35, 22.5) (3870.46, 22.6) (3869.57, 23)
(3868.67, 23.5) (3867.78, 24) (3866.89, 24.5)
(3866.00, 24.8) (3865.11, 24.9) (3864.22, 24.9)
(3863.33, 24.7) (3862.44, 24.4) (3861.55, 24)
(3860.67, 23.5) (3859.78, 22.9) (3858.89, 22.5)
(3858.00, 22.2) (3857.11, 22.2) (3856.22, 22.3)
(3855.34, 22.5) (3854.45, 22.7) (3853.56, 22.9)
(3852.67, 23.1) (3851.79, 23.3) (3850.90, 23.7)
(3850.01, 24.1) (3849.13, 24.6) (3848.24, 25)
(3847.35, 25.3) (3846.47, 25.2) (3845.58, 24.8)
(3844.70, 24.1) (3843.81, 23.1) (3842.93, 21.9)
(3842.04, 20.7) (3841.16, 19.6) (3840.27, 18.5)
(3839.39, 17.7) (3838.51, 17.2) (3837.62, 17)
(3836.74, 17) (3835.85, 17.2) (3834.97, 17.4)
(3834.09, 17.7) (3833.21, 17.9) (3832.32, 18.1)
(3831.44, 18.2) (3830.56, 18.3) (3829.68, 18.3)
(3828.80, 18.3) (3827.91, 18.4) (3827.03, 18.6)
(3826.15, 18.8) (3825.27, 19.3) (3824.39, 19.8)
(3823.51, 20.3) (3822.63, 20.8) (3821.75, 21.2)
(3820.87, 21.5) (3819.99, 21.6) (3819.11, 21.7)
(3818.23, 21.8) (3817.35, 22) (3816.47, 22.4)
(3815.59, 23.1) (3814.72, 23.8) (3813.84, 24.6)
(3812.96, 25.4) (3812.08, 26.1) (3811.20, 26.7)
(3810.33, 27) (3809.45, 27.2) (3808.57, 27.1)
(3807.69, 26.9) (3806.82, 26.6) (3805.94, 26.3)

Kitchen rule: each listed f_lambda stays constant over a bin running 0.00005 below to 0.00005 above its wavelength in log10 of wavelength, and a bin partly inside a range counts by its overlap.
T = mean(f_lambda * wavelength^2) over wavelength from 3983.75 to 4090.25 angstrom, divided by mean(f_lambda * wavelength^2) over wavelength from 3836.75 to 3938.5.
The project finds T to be 1.86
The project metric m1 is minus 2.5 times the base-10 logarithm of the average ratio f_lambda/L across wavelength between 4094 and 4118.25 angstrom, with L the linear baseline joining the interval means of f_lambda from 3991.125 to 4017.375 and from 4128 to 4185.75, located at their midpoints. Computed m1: 0.078 mag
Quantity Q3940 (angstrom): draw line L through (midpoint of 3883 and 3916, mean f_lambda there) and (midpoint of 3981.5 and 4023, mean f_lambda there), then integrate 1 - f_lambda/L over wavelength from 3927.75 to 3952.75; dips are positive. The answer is 7.9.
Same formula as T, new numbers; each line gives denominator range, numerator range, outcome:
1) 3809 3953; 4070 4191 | 1.99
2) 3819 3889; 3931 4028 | 1.57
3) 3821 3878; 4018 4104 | 2.08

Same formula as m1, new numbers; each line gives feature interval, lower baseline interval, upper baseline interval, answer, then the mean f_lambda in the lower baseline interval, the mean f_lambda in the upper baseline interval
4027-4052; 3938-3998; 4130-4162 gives -0.21 mag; 28.6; 41.9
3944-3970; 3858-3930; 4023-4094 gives 0.23 mag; 25.1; 40.9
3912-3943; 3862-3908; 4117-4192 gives 0.17 mag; 24.2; 42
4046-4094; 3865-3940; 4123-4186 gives -0.14 mag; 23.9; 42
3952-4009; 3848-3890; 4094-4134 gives -0.02 mag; 22.8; 39.9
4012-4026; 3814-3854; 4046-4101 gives -0.21 mag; 20.8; 40.4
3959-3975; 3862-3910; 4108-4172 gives 0.48 mag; 24.3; 41.8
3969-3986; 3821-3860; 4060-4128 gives 0.11 mag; 20.8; 40.2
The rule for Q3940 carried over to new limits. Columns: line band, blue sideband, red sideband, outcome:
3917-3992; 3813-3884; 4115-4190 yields 8.2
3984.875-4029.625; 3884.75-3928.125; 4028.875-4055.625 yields -3.9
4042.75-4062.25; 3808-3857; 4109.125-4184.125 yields -2.7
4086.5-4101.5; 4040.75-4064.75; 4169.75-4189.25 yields 0.2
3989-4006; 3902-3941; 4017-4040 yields -1.0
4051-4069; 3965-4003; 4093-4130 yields -1.6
